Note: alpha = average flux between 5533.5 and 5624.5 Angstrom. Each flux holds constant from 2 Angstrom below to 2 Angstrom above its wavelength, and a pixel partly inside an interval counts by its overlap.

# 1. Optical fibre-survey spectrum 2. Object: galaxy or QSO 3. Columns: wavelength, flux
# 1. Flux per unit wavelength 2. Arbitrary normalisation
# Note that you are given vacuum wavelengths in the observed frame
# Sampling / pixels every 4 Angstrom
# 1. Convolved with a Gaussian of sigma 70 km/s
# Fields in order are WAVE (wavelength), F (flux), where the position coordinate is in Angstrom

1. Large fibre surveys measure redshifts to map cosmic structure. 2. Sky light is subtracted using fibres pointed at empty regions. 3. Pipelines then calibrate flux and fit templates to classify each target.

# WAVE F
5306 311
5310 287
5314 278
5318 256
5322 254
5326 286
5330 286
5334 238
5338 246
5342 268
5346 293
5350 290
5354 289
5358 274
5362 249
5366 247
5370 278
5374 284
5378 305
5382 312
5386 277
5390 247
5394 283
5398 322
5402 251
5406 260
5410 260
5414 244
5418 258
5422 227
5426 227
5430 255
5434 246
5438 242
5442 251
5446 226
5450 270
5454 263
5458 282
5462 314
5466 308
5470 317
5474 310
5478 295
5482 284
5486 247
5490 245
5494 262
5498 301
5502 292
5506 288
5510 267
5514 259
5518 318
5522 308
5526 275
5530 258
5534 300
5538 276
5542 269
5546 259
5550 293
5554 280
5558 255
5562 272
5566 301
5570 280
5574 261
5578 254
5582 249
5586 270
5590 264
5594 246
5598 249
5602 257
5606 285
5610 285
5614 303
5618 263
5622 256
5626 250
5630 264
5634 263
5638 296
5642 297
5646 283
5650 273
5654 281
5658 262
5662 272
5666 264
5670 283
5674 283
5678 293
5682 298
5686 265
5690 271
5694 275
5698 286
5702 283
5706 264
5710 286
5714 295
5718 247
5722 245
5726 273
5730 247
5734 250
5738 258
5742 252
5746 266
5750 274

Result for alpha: 270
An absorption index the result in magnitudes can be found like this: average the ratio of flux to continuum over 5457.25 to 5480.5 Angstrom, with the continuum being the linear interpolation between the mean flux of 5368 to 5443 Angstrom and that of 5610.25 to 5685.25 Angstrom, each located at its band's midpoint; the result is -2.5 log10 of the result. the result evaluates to -0.14 mag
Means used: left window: 265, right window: 277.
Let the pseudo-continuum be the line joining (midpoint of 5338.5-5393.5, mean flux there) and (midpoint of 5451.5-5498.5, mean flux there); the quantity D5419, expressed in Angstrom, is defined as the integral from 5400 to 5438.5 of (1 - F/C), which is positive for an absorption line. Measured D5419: 4.6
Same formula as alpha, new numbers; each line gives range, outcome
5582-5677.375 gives 272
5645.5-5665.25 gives 273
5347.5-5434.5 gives 268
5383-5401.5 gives 281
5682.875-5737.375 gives 269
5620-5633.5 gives 257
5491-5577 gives 279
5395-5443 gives 254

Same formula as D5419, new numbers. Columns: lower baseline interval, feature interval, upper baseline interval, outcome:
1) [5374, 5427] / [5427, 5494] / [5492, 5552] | 0.9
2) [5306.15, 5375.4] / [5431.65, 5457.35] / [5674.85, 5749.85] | 1.9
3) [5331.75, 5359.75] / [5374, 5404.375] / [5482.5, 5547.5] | -1.4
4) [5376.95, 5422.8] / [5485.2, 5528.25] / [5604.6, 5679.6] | -0.9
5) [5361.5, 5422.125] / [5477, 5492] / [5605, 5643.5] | 0.4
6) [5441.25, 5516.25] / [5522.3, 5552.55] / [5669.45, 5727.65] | 0.0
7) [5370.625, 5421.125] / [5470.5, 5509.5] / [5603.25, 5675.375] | -0.9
